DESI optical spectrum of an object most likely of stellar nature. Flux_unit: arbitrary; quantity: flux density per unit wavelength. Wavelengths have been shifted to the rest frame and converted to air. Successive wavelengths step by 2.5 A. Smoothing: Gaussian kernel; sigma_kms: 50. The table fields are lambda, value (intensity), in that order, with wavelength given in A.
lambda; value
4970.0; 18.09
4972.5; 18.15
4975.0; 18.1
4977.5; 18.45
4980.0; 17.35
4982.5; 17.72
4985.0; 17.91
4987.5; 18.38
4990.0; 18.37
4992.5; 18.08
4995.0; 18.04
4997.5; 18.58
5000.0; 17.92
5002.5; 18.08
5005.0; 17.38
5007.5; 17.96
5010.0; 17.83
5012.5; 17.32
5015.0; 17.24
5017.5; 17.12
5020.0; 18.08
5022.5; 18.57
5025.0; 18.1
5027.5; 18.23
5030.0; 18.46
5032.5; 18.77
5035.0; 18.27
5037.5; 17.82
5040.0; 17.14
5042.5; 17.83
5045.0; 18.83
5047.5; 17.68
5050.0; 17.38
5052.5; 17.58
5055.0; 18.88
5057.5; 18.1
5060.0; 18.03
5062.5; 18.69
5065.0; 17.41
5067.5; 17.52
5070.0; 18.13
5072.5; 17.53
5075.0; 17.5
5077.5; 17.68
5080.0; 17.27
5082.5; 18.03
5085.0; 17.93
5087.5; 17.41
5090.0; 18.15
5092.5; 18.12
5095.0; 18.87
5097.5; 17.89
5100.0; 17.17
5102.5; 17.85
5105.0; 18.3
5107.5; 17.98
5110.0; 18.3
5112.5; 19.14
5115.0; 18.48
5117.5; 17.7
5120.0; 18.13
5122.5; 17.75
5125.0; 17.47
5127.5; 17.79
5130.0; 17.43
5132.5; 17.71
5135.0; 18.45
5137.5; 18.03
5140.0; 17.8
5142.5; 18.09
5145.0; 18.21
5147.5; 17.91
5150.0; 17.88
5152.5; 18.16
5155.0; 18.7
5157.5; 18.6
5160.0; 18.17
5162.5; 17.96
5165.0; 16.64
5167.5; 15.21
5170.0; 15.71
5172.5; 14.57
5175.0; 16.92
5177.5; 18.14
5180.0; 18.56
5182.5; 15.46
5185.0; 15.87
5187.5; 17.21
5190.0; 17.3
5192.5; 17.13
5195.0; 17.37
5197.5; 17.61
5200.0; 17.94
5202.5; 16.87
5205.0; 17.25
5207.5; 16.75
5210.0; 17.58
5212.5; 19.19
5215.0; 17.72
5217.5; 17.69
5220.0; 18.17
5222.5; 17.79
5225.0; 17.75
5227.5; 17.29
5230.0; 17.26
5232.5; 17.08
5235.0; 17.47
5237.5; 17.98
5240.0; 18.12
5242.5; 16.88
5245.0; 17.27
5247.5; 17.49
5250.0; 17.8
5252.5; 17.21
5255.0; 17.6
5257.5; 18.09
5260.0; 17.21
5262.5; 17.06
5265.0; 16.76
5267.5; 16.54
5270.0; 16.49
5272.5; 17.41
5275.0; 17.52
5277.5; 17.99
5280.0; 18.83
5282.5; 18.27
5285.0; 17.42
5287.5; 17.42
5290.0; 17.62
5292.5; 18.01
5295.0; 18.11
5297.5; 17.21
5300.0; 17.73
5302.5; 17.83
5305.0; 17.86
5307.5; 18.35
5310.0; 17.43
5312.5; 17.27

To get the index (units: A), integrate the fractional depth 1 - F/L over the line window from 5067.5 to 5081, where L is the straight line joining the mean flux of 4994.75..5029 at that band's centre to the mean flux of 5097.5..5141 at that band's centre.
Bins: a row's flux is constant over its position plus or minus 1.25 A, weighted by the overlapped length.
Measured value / 0.2 A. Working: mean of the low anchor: 17.9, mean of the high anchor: 18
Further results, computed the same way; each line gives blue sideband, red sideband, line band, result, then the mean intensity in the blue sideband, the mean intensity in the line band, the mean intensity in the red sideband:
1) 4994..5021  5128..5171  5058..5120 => -0.8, 17.8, 18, 17.7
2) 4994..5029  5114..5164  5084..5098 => -0.1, 17.9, 18.1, 18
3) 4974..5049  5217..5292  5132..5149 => -0.3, 18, 18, 17.5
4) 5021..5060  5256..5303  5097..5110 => 0.1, 18.1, 17.9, 17.5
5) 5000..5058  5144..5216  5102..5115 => -0.5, 17.9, 18.4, 17.3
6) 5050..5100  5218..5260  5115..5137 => -0.1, 17.9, 17.8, 17.6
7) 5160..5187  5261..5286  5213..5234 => -0.8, 16.6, 17.6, 17.4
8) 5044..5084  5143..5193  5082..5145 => -1.5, 17.9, 18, 17.2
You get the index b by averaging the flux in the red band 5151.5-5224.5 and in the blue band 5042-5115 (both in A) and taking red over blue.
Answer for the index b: 0.96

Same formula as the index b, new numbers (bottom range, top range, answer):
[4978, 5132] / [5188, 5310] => 0.98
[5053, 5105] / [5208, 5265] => 0.98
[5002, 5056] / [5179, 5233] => 0.97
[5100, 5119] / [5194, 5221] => 0.97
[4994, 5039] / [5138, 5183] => 0.97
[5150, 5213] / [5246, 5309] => 1.02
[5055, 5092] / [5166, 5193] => 0.93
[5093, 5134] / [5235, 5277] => 0.96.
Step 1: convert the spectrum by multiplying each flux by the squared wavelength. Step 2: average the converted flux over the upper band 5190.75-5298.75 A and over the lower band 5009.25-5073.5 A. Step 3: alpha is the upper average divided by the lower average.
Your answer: 1.06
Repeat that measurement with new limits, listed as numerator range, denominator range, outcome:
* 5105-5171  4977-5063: 1.04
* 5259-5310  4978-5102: 1.08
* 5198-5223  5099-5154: 1.02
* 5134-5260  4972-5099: 1.04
